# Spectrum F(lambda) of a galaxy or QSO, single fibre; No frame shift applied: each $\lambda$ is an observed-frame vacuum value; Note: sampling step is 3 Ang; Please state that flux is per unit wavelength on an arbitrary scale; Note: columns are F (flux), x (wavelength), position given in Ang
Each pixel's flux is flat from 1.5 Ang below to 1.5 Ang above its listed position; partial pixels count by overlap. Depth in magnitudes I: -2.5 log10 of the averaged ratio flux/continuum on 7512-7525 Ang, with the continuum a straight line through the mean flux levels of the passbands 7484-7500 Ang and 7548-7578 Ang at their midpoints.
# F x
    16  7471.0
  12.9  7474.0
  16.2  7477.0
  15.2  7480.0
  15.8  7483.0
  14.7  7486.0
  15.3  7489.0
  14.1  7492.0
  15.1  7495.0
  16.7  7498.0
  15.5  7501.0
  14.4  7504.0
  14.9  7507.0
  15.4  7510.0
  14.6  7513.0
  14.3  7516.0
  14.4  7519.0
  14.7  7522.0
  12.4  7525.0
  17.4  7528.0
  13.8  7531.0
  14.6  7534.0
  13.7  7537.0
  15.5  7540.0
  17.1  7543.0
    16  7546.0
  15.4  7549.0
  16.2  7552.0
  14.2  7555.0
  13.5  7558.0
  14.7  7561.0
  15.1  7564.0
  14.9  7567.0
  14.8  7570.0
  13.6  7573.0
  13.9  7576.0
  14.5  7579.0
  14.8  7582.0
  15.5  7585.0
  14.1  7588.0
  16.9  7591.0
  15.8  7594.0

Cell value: 0.05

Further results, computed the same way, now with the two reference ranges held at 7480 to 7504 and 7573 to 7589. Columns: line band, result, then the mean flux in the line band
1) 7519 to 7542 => 0.021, 14.6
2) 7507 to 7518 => 0.022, 14.8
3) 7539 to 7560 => -0.046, 15.4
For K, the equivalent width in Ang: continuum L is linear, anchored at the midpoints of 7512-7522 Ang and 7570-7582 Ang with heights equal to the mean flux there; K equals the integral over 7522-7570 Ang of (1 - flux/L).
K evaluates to -2.1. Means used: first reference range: 14.5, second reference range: 14.2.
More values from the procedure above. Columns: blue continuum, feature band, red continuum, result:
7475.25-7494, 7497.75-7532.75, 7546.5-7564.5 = 0.6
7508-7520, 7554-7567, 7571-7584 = -0.1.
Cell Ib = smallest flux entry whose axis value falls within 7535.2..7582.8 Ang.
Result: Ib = 13.5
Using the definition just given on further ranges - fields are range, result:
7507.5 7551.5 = 12.4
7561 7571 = 14.7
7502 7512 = 14.4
